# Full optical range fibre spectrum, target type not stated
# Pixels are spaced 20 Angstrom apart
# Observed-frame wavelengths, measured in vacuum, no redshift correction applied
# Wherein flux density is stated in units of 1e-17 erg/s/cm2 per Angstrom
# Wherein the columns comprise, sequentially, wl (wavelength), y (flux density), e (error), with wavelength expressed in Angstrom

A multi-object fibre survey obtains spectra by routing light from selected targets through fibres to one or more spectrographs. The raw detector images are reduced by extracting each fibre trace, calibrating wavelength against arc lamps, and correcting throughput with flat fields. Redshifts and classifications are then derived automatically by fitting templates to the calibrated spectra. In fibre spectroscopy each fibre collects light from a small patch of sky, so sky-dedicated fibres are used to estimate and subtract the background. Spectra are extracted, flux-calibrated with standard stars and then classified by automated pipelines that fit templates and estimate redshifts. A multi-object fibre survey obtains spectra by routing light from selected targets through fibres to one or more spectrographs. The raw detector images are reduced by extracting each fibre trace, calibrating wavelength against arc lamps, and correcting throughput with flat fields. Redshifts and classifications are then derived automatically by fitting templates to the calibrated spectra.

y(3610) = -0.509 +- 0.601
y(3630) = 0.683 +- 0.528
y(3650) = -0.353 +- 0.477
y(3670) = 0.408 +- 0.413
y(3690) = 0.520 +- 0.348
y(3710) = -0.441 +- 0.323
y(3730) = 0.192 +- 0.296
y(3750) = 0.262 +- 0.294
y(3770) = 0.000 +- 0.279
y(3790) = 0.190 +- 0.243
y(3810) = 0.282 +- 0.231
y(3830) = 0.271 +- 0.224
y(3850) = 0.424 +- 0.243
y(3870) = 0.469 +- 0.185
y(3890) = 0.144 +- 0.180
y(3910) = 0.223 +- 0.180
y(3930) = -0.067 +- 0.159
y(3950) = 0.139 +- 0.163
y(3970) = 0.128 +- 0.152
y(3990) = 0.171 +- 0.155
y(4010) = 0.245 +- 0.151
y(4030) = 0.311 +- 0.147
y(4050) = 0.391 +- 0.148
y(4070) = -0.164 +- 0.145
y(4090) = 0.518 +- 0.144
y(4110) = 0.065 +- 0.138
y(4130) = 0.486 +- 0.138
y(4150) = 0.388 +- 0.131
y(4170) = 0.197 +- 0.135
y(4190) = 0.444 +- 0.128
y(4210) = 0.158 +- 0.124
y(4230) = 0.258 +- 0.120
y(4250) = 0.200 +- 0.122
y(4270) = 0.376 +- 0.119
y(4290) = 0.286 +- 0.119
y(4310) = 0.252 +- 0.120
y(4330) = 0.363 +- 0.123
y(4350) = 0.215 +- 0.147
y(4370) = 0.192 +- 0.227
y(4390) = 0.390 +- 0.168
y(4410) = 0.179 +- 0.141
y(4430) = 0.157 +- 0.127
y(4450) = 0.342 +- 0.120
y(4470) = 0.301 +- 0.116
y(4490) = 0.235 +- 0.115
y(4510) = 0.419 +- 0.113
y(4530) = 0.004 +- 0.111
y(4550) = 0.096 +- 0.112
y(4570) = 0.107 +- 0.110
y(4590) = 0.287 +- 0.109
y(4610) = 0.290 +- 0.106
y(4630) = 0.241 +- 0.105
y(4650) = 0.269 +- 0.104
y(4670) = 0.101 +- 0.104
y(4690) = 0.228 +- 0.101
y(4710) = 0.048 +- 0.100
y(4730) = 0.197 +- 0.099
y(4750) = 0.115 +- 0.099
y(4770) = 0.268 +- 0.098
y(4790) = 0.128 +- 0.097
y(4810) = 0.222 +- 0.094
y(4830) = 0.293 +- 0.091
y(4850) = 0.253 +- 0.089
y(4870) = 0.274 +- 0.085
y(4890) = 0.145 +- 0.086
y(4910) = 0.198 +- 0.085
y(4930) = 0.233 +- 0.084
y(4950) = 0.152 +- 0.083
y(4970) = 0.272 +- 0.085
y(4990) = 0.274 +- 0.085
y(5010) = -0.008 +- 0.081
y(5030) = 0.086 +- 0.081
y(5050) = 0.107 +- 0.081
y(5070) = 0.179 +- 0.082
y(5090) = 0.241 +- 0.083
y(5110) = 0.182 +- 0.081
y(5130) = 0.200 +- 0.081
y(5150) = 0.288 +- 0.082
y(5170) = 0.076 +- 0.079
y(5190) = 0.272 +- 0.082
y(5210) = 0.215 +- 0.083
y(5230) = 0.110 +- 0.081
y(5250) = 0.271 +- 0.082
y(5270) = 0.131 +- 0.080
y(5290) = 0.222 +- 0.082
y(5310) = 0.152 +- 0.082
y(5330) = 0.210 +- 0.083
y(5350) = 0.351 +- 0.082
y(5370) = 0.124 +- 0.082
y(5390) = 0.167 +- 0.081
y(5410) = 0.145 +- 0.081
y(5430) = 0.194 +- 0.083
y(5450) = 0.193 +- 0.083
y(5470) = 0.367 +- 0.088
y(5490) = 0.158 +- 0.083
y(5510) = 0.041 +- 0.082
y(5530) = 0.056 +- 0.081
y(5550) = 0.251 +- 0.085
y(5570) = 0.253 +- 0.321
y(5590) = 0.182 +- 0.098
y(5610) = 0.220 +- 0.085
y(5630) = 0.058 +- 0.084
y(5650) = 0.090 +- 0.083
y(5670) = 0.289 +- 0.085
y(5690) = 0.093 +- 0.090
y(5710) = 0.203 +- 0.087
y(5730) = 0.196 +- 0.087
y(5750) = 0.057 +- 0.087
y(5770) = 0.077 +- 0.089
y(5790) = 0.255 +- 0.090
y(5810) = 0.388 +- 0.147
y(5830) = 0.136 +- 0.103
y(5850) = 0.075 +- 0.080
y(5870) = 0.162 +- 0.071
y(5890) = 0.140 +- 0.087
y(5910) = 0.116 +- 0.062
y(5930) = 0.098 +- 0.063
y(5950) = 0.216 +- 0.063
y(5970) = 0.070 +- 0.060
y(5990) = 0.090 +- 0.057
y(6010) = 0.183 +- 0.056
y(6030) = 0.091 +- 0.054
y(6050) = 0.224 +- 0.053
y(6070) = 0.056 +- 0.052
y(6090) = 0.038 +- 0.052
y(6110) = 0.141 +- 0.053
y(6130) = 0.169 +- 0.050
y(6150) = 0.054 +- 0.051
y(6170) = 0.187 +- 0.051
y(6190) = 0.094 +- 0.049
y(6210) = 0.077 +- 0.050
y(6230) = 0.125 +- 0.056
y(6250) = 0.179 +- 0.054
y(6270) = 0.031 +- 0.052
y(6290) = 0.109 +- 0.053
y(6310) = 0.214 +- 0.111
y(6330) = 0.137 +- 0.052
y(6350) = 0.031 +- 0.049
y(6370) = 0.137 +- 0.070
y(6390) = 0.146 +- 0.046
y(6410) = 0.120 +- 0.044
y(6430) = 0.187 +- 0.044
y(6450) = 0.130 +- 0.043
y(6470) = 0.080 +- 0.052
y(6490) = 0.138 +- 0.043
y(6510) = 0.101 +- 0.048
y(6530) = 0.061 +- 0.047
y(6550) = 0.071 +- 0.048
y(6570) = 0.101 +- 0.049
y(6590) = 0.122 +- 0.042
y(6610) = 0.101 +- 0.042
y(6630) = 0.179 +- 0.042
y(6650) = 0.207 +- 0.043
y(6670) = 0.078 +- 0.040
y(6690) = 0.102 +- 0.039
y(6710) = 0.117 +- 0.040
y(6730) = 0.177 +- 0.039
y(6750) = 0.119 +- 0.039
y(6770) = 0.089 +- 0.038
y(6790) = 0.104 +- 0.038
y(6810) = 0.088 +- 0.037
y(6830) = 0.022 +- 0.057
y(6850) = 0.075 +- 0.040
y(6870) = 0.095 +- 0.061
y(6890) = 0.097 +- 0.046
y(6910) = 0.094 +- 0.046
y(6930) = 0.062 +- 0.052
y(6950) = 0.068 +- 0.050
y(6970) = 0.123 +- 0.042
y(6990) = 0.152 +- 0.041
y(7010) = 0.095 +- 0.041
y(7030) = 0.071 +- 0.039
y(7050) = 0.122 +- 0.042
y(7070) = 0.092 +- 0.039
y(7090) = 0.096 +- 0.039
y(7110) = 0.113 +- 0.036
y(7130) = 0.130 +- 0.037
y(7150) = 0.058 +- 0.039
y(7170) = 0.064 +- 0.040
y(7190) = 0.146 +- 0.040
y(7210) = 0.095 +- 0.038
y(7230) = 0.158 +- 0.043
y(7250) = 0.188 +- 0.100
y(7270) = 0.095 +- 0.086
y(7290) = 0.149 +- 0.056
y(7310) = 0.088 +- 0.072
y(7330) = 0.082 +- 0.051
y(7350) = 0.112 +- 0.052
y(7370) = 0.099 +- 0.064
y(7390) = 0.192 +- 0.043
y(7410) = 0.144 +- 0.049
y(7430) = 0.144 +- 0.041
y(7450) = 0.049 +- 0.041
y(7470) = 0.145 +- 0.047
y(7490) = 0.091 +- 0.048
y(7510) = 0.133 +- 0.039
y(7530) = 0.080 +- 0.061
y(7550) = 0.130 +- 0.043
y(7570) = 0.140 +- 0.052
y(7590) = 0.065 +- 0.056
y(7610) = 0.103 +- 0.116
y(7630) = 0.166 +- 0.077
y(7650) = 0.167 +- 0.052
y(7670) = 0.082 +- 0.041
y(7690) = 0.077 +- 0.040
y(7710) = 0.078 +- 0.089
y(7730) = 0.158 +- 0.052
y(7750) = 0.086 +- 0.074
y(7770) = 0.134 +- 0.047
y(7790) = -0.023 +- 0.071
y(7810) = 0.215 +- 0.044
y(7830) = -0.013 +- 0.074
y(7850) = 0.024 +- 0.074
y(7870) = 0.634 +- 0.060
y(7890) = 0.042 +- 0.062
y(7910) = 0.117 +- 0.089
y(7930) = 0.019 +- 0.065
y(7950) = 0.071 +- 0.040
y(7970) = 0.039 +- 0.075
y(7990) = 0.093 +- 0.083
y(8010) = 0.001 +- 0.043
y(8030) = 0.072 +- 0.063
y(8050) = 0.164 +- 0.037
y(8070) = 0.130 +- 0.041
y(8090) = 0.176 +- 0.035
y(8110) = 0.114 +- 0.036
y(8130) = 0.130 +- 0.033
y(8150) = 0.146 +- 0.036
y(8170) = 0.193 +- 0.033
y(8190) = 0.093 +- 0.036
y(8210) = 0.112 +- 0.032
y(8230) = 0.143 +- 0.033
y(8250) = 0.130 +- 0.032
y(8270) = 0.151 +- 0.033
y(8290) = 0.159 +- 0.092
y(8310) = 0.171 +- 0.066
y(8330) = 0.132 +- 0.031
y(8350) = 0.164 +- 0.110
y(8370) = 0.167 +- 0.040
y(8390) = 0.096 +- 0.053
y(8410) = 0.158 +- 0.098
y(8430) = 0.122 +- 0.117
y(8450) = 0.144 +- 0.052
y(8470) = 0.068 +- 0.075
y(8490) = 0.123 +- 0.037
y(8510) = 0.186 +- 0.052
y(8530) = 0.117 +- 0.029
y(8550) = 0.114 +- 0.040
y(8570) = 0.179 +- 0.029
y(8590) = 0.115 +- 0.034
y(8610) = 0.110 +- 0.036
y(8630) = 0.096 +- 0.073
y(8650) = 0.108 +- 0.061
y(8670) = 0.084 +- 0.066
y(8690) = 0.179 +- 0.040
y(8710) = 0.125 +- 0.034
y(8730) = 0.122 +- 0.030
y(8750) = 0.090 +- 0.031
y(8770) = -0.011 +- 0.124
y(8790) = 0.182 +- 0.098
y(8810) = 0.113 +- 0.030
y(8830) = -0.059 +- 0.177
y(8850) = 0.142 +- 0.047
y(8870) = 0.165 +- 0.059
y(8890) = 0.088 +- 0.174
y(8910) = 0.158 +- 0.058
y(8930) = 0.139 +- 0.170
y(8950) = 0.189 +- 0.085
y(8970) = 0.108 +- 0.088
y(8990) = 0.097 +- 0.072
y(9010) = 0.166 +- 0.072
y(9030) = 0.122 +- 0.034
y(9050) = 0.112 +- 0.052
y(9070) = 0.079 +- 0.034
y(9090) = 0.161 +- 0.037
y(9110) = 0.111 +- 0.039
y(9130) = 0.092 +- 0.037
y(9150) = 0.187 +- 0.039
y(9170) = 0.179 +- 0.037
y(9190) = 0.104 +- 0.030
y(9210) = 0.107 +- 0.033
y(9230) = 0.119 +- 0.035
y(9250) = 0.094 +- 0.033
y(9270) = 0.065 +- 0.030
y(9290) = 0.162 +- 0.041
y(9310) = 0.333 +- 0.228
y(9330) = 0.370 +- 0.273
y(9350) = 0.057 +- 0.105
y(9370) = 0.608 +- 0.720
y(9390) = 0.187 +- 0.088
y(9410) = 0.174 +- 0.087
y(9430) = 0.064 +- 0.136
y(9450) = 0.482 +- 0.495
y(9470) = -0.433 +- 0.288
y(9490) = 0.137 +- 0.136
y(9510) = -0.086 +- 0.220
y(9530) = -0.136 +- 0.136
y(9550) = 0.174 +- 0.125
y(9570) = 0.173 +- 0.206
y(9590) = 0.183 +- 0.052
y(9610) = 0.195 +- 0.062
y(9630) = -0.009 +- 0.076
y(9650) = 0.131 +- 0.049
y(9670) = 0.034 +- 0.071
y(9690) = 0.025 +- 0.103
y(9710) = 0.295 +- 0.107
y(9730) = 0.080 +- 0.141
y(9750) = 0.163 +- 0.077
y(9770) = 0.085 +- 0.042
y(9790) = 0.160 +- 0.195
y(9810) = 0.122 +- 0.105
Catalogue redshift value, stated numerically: 1.110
